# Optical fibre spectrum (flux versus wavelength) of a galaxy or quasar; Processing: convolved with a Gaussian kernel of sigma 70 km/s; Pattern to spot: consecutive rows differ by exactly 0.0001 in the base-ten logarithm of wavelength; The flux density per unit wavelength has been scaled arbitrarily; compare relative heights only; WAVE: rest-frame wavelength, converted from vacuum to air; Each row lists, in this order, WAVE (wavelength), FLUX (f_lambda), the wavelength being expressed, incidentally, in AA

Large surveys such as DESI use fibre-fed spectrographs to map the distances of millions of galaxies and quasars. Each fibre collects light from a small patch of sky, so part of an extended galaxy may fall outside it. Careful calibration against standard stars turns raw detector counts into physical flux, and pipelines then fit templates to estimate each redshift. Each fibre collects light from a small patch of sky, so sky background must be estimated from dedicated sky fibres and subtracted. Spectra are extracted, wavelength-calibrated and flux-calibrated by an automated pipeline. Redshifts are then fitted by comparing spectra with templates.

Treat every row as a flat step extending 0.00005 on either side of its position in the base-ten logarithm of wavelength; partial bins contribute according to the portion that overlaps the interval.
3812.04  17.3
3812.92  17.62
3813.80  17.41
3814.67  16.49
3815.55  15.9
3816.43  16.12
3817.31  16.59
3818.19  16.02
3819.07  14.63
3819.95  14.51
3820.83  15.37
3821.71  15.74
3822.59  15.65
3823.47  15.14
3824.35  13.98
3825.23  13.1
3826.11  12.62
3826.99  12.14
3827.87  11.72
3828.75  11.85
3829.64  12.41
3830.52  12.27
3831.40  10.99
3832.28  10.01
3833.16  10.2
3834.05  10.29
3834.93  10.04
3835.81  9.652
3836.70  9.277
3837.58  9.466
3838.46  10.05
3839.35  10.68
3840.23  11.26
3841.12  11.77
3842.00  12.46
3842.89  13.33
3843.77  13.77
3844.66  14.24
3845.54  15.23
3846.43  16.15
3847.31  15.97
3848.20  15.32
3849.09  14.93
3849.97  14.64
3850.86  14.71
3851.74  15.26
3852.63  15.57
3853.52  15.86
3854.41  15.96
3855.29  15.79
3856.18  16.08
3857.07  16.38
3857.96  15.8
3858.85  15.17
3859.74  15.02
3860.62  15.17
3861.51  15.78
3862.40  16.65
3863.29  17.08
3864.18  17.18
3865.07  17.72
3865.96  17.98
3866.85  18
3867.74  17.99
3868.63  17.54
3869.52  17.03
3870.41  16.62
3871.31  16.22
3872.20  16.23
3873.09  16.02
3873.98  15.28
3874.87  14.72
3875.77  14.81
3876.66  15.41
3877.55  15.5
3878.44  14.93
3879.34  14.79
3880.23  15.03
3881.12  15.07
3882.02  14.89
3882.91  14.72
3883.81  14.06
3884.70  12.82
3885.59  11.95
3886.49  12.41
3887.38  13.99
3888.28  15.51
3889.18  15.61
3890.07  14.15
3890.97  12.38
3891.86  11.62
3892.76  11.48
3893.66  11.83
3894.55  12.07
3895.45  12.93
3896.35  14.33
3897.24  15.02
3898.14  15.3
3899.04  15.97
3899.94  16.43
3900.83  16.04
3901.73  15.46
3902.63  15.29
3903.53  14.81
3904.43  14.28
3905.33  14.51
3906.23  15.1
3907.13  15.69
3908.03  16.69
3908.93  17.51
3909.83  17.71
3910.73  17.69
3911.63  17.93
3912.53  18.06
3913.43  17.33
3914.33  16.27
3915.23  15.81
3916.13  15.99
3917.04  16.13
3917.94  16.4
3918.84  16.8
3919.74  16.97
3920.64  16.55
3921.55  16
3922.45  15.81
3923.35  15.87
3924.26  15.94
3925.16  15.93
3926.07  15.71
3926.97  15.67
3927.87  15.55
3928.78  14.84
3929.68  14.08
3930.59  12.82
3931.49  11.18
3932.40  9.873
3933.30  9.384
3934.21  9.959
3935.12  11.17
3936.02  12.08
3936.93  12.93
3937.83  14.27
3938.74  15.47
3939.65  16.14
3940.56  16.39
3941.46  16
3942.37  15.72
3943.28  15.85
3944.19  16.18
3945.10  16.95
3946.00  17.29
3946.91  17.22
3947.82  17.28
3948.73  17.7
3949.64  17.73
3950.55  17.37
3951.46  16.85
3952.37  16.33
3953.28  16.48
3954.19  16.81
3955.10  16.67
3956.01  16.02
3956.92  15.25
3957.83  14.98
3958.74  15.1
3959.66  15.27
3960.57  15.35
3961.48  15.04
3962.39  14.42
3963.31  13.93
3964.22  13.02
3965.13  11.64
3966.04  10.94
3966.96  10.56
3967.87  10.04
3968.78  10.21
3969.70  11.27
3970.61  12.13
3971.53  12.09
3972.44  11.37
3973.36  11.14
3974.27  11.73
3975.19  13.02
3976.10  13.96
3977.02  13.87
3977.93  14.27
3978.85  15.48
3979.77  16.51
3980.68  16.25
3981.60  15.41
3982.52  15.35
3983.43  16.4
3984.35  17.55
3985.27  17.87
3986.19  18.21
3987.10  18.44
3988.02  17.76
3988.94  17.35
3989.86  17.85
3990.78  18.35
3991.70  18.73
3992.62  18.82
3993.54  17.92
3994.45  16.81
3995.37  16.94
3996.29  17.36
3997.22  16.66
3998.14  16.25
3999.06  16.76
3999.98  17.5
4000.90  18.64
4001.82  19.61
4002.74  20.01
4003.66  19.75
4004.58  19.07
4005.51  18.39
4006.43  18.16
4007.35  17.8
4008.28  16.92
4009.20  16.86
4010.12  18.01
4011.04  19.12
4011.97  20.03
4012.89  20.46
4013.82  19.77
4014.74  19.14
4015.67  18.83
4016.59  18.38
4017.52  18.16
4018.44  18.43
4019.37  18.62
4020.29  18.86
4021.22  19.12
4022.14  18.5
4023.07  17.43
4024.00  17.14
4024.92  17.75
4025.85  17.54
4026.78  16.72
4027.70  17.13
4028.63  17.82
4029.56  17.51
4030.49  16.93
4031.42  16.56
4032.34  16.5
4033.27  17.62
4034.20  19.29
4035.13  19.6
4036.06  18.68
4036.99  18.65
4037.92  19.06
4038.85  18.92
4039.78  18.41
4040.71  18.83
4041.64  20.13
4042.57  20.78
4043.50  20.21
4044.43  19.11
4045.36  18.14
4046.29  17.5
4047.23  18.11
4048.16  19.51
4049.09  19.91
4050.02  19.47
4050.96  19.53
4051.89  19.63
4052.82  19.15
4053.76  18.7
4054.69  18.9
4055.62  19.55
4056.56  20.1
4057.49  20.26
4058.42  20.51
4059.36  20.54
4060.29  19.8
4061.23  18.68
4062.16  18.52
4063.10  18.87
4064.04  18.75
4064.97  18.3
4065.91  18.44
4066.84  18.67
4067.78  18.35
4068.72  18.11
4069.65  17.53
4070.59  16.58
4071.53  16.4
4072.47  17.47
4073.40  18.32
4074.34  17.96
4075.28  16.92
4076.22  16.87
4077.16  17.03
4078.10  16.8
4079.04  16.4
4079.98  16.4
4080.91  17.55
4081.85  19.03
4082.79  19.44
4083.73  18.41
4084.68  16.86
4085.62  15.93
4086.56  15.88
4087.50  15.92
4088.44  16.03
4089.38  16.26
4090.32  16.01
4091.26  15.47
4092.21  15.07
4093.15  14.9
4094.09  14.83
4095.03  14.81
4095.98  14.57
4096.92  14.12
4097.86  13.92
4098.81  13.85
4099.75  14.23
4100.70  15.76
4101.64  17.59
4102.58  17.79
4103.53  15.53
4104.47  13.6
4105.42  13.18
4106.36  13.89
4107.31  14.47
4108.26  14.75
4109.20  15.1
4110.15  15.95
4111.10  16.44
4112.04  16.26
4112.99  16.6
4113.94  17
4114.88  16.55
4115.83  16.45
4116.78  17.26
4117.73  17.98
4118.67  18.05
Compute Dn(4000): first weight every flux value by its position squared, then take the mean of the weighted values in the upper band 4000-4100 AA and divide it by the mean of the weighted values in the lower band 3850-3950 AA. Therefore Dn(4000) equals 1.27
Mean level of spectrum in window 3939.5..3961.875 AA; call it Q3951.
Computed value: 16.3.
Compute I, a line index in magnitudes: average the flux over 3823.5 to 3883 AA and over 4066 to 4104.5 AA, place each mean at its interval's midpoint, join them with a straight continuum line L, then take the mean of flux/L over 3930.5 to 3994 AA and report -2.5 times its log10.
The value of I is 0.03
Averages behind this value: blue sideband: 14.3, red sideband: 16.5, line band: 14.9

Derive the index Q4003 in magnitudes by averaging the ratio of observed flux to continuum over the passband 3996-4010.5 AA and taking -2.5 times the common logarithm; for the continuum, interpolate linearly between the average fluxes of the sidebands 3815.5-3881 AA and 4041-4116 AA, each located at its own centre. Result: -0.10 mag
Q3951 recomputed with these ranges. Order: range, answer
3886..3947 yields 15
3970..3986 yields 14.4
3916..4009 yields 15.5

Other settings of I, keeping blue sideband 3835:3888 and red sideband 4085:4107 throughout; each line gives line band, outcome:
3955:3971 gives 0.122 mag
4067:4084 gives -0.159 mag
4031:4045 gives -0.241 mag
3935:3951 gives -0.067 mag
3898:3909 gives -0.051 mag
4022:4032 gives -0.151 mag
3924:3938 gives 0.135 mag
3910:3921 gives -0.137 mag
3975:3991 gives -0.095 mag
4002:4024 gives -0.234 mag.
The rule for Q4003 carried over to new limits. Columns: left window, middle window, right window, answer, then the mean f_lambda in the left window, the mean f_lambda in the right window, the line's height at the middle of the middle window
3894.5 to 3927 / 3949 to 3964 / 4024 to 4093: 0.05 mag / 15.9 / 18.1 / 16.6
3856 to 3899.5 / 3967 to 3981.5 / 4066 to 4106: 0.21 mag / 15.1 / 16.4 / 15.7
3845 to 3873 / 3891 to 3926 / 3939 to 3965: 0.04 mag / 16.2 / 16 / 16.1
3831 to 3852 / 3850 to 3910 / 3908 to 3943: -0.12 mag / 12.5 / 15.2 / 13.7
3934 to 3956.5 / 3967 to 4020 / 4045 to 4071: 0.03 mag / 15.8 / 18.9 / 17.1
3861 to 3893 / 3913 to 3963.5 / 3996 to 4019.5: 0.09 mag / 15.3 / 18.4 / 16.7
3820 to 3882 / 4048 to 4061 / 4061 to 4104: -0.19 mag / 14.4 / 16.8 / 16.5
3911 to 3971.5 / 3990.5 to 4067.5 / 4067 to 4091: -0.14 mag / 14.9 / 17.1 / 16.3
